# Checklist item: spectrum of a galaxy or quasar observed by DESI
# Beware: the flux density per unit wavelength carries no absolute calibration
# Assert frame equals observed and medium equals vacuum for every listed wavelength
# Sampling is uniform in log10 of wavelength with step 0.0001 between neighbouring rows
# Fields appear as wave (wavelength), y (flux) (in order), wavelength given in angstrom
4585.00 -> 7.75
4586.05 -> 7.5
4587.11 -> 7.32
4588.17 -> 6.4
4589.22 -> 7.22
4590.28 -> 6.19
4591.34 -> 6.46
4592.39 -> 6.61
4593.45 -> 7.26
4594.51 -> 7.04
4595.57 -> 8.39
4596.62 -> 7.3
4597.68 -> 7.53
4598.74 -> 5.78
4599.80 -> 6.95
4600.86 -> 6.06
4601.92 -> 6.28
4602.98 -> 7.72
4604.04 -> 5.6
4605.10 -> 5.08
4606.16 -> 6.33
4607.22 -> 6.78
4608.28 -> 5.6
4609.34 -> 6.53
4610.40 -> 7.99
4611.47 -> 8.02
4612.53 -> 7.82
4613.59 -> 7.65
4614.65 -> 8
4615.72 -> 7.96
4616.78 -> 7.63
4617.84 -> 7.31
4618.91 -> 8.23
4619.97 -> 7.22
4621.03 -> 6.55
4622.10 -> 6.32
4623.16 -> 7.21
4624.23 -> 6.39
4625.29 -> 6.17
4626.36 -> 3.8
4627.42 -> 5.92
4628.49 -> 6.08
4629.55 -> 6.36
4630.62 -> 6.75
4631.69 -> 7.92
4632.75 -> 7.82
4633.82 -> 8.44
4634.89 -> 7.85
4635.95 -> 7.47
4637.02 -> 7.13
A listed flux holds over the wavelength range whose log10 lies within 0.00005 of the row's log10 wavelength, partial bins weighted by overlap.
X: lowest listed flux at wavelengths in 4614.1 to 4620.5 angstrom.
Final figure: 7.22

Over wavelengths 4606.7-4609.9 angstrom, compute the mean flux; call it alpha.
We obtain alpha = 6.33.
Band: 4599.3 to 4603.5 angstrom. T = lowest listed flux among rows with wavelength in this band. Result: 6.06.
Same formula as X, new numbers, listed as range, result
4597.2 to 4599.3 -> 5.78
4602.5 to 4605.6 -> 5.08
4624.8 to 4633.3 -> 3.8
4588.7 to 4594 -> 6.19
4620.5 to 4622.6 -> 6.32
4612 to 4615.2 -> 7.65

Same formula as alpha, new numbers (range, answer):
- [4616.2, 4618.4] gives 7.49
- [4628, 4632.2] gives 6.78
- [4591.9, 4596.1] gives 7.33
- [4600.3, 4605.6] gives 6.16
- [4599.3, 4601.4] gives 6.49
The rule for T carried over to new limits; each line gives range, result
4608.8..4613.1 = 6.53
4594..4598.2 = 7.04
